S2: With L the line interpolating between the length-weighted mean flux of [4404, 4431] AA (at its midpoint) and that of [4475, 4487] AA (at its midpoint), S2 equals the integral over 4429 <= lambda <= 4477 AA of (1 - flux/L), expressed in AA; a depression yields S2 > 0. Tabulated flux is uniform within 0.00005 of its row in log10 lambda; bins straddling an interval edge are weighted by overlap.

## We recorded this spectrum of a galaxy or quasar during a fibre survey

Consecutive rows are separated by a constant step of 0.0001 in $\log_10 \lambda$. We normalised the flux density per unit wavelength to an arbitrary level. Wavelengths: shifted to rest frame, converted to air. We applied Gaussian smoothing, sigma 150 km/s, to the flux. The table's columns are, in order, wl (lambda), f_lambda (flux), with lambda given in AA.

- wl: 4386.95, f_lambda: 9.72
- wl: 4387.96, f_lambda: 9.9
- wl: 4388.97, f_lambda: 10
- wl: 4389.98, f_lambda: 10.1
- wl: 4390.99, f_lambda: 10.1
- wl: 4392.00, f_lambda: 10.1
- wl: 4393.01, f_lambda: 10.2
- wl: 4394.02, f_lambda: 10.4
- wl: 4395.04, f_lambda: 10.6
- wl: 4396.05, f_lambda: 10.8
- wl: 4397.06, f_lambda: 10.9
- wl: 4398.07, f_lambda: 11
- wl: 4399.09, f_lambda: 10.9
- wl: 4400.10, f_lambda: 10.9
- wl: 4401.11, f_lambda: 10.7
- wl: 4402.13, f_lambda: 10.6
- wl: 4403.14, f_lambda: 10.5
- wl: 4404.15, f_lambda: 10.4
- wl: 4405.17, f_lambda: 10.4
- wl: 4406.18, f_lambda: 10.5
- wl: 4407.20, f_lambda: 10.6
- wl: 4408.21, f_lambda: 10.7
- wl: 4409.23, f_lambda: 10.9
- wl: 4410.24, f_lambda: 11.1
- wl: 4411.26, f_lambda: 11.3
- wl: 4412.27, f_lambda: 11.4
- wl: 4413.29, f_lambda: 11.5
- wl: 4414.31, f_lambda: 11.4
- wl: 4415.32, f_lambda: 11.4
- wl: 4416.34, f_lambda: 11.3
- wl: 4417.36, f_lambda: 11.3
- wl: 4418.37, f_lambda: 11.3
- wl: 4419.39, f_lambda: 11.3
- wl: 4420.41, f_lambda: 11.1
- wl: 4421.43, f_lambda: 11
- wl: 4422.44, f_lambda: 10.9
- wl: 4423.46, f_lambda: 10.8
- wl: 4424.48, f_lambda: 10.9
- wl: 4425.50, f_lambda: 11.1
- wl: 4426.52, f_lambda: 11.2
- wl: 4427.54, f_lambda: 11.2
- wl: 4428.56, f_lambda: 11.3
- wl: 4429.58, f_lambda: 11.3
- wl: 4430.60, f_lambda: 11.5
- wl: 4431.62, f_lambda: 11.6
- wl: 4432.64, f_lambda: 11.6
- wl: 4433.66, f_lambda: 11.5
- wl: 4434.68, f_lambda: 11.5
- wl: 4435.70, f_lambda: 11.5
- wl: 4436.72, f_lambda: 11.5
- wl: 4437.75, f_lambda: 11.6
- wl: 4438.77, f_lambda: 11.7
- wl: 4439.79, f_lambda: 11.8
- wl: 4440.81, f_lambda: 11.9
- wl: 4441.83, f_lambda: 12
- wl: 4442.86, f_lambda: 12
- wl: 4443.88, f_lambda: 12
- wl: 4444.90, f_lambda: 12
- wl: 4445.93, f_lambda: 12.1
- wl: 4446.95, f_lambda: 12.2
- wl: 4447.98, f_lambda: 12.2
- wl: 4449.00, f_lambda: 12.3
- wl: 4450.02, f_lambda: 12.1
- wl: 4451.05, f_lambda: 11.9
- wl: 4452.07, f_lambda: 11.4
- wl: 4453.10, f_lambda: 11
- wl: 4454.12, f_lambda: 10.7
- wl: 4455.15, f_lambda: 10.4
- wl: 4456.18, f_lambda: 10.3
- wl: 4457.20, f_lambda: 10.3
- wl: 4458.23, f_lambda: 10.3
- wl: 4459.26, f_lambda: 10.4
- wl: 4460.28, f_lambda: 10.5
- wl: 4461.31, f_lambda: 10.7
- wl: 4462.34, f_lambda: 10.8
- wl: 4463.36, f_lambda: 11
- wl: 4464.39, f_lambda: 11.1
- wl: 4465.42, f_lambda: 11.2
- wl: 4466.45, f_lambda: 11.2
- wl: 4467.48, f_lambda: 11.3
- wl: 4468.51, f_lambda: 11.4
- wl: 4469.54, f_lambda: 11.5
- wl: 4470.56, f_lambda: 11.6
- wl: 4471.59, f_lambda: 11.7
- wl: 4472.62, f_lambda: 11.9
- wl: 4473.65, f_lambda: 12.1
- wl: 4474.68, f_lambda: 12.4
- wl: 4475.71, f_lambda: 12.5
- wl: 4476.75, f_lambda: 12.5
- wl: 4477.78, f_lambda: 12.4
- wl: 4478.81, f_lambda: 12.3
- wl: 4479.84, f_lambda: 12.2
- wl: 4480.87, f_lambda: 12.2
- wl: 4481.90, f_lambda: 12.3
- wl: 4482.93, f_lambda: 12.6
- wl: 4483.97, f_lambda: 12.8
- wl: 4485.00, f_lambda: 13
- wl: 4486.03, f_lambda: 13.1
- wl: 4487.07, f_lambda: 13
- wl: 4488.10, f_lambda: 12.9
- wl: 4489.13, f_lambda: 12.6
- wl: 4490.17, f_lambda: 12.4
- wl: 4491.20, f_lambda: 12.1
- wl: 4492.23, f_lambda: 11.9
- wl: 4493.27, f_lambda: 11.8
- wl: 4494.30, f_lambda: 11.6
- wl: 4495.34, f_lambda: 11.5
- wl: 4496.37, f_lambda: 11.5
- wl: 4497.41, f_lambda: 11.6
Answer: 1.6 AA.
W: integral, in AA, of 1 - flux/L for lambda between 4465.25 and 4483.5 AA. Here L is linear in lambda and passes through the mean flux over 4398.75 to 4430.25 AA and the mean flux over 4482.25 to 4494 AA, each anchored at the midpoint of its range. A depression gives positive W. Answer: 0.4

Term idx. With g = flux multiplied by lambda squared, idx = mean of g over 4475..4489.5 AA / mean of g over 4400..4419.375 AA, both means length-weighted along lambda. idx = 1.19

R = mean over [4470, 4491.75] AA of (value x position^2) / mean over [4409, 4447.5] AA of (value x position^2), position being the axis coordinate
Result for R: 1.1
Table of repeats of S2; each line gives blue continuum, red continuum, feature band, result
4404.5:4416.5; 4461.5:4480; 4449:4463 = 0.8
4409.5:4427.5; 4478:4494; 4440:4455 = -0.1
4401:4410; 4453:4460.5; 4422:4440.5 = -1.5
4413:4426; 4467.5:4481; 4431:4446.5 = -0.4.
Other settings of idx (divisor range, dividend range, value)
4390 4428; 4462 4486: 1.13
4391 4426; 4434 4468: 1.06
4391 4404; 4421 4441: 1.09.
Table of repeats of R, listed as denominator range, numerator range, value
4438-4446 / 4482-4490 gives 1.09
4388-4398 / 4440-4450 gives 1.19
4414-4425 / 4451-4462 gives 0.97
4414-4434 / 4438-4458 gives 1.04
